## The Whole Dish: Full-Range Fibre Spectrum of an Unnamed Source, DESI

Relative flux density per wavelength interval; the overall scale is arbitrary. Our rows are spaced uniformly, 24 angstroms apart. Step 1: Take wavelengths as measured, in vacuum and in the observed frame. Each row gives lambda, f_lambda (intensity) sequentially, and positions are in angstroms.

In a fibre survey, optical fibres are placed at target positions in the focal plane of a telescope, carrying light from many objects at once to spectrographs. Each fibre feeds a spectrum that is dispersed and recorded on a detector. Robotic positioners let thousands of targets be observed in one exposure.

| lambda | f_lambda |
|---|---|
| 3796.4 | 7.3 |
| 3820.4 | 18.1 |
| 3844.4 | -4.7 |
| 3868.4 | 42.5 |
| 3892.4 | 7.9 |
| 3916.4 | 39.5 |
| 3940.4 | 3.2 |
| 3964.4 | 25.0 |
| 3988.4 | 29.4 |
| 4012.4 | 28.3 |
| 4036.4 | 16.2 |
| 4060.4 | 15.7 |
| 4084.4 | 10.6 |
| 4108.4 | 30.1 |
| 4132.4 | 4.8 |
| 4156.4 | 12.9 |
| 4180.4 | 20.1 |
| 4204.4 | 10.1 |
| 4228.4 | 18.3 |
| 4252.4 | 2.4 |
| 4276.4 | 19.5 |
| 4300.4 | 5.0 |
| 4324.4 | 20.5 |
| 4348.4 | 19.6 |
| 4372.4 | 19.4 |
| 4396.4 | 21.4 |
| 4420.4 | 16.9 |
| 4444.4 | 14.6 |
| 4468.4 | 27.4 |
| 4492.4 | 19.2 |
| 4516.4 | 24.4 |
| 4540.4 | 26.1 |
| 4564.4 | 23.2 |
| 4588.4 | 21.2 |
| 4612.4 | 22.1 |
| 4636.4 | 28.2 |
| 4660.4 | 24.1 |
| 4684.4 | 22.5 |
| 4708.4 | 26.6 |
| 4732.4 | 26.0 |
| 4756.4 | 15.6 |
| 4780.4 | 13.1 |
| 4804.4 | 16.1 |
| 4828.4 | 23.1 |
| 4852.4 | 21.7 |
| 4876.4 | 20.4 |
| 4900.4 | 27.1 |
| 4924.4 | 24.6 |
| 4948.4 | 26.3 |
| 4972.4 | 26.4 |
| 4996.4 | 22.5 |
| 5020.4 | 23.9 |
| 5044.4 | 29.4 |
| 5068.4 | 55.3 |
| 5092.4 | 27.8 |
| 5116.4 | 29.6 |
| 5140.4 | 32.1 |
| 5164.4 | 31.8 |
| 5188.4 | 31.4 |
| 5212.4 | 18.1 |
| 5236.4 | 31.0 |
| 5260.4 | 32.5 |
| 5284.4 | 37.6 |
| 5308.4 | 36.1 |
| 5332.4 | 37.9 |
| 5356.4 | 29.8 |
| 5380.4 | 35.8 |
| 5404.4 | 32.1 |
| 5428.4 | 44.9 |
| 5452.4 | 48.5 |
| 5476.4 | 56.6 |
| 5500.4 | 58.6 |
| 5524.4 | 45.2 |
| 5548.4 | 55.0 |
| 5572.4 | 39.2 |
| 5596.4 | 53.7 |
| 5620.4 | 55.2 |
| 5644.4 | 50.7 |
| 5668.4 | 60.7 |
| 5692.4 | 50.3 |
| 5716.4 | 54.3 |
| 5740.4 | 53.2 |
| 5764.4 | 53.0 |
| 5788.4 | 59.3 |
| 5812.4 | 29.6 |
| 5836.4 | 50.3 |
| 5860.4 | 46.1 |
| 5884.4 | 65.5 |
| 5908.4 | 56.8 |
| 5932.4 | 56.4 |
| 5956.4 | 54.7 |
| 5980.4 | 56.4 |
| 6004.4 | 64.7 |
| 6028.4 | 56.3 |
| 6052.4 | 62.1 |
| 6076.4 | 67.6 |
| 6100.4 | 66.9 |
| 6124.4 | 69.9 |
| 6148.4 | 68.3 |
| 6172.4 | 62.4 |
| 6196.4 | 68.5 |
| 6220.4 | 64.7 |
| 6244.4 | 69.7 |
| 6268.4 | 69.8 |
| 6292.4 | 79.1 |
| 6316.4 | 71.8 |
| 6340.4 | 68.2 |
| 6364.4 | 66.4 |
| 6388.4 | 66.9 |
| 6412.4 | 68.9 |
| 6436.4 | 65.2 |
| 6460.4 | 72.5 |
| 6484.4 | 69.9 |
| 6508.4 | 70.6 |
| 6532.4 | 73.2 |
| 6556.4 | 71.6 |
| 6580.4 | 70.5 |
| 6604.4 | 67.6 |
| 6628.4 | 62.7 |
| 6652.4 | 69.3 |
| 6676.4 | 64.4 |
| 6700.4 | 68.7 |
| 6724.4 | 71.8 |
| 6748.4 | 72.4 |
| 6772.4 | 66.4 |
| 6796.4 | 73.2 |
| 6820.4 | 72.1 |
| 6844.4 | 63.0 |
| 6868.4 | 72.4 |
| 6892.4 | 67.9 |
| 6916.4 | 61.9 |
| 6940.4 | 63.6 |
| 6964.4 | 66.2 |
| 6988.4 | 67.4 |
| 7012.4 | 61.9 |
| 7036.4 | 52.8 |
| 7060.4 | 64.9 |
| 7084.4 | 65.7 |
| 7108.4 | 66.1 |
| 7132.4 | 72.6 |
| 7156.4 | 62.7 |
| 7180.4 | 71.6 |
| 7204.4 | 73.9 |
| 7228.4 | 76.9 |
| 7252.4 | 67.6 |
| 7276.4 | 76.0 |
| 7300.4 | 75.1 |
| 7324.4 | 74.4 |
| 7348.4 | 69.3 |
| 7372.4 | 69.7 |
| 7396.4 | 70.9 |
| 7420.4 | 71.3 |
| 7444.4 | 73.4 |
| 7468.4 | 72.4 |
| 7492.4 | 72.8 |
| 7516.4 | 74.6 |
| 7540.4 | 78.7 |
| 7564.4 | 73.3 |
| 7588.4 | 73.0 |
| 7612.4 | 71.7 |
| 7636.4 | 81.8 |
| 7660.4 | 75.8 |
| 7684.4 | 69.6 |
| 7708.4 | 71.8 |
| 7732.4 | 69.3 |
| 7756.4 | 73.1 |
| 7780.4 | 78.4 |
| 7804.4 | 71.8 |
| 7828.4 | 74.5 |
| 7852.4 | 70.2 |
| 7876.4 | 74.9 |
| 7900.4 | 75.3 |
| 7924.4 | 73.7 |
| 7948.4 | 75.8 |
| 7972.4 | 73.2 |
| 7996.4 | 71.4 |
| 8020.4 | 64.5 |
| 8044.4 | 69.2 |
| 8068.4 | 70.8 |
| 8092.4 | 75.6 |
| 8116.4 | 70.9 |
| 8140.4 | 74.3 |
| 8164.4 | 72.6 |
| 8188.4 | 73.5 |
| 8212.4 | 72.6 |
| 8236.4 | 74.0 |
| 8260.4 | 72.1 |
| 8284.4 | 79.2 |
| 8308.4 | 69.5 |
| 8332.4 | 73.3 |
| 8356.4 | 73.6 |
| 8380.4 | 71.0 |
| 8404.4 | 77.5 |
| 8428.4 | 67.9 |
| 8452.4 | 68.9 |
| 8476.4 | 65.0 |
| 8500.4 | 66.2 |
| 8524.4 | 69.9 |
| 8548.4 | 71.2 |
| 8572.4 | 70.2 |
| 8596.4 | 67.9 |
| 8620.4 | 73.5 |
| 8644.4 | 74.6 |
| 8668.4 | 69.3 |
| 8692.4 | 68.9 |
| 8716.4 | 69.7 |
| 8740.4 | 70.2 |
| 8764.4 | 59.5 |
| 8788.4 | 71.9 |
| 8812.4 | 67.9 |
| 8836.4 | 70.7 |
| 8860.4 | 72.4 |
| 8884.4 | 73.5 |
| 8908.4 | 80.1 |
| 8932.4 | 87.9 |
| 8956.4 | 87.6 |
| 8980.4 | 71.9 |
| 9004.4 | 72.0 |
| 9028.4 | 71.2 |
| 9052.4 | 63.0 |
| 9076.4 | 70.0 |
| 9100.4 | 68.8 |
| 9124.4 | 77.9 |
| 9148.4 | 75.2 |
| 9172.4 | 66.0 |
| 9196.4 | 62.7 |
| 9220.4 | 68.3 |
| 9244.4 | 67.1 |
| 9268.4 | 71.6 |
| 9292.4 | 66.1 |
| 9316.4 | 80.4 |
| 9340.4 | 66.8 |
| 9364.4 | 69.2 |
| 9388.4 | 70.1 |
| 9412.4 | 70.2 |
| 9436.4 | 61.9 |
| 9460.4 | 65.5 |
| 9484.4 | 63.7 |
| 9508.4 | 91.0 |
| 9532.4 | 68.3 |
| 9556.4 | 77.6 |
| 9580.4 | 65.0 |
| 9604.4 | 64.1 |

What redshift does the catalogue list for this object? 0.359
